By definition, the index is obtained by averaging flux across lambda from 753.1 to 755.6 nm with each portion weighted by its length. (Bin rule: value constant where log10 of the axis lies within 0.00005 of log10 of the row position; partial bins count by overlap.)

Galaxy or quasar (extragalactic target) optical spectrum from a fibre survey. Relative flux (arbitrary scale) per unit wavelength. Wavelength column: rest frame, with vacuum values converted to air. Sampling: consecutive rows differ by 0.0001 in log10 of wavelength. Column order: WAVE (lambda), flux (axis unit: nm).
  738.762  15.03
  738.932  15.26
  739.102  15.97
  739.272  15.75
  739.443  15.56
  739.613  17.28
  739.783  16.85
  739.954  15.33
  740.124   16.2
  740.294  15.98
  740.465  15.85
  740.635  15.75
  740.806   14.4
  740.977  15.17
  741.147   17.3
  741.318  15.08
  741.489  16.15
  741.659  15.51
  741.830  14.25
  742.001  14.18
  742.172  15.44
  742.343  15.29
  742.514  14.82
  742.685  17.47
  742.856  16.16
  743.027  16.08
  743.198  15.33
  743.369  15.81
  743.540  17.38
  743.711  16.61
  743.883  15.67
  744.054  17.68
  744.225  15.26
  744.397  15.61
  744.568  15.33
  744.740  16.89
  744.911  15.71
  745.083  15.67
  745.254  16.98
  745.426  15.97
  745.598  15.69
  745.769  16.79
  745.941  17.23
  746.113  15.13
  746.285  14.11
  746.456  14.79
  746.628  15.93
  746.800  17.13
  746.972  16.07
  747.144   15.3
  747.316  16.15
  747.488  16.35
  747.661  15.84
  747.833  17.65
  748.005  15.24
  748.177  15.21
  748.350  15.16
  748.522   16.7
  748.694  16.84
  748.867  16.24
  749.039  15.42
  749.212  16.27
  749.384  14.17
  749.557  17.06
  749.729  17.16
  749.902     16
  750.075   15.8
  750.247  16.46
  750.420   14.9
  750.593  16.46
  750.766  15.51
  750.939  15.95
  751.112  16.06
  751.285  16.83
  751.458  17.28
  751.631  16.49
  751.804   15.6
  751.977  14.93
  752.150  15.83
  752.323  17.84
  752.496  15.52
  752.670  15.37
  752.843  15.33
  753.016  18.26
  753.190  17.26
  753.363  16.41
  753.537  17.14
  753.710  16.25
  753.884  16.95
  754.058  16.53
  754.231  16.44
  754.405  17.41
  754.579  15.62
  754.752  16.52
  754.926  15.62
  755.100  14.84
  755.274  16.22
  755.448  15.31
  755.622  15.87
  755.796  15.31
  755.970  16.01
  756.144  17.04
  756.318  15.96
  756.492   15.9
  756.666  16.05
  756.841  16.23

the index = 16.3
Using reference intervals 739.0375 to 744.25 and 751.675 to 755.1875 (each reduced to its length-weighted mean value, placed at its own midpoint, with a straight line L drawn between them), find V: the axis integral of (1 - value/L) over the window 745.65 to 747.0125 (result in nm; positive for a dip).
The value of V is 0.01 nm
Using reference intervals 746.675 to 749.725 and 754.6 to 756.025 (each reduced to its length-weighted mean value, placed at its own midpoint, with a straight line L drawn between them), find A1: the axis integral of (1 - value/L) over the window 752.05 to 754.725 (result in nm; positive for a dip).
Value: -0.12 nm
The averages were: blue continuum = 16.1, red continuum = 15.7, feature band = 16.5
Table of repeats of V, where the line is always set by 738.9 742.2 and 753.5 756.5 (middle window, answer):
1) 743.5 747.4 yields -0.048 nm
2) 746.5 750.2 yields -0.032 nm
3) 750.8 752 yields -0.012 nm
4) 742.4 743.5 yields -0.016 nm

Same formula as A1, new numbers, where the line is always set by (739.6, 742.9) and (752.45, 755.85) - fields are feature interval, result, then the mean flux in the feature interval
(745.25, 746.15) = -0.02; 16.3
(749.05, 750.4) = 0.00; 16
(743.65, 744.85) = -0.02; 16.1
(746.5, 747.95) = -0.03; 16.2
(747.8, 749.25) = 0.00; 16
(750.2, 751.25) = 0.01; 15.9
